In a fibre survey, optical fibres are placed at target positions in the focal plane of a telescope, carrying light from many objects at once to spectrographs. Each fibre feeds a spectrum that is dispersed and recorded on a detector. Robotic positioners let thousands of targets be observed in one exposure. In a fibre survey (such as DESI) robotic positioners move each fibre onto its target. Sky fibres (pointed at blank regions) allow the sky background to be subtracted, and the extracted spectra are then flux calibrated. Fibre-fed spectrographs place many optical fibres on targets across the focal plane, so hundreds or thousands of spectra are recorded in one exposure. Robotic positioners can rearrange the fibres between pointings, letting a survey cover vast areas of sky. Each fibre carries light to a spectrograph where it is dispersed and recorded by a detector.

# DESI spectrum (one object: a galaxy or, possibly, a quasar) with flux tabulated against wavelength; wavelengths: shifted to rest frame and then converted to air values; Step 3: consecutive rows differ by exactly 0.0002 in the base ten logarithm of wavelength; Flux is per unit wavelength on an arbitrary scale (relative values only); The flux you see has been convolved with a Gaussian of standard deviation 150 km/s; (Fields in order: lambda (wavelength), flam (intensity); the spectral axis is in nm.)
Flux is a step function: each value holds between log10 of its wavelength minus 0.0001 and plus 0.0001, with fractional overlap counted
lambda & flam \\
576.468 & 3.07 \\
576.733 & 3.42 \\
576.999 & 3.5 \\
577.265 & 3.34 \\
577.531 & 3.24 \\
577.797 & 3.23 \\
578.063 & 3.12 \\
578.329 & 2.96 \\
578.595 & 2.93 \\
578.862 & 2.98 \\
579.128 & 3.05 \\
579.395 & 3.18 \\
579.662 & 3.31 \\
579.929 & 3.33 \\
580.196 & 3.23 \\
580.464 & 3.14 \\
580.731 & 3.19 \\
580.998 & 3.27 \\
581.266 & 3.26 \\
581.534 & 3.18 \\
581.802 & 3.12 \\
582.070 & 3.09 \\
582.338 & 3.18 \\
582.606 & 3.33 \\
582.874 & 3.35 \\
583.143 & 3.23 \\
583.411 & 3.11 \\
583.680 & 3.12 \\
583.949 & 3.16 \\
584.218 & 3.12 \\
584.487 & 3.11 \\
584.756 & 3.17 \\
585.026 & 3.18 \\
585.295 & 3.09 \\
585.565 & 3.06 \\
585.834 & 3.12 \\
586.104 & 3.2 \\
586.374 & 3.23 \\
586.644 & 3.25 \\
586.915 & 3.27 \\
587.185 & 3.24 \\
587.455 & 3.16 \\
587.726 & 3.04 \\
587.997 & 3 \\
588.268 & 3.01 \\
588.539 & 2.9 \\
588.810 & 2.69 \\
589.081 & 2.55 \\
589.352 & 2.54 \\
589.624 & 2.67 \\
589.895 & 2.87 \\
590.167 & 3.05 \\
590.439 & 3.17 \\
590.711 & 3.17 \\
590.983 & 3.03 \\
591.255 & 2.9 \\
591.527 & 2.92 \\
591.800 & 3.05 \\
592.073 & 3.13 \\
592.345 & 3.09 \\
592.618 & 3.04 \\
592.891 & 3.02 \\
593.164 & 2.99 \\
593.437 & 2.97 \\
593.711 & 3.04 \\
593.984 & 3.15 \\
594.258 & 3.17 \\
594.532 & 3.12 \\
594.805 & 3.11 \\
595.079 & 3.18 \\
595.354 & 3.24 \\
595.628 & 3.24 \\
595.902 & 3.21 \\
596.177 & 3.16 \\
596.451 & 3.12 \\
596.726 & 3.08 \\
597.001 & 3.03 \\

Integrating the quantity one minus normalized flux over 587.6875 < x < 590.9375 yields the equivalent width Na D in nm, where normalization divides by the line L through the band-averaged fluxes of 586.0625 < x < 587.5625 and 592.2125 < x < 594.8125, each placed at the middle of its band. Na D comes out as 0.29 nm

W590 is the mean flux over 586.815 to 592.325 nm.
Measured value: 2.97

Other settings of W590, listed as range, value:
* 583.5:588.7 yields 3.13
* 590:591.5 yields 3.05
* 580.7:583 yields 3.22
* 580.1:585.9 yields 3.17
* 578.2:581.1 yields 3.14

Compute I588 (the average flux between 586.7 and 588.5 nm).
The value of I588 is 3.11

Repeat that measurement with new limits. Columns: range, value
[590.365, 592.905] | 3.05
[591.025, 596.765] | 3.09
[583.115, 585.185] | 3.15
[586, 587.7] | 3.21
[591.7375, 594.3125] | 3.06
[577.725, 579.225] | 3.04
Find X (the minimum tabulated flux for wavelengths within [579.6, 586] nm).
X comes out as 3.06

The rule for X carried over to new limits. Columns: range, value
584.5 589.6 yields 2.54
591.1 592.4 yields 2.9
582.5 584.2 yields 3.11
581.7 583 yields 3.09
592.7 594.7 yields 2.97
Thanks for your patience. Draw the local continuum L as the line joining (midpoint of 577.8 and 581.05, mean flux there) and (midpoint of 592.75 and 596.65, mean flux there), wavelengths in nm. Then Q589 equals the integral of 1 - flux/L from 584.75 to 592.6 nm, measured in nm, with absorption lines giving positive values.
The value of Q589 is 0.267 nm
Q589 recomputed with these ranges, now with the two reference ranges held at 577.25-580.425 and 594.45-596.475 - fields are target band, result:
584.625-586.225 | 0.013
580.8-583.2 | -0.050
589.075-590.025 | 0.149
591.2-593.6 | 0.118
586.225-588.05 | -0.008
